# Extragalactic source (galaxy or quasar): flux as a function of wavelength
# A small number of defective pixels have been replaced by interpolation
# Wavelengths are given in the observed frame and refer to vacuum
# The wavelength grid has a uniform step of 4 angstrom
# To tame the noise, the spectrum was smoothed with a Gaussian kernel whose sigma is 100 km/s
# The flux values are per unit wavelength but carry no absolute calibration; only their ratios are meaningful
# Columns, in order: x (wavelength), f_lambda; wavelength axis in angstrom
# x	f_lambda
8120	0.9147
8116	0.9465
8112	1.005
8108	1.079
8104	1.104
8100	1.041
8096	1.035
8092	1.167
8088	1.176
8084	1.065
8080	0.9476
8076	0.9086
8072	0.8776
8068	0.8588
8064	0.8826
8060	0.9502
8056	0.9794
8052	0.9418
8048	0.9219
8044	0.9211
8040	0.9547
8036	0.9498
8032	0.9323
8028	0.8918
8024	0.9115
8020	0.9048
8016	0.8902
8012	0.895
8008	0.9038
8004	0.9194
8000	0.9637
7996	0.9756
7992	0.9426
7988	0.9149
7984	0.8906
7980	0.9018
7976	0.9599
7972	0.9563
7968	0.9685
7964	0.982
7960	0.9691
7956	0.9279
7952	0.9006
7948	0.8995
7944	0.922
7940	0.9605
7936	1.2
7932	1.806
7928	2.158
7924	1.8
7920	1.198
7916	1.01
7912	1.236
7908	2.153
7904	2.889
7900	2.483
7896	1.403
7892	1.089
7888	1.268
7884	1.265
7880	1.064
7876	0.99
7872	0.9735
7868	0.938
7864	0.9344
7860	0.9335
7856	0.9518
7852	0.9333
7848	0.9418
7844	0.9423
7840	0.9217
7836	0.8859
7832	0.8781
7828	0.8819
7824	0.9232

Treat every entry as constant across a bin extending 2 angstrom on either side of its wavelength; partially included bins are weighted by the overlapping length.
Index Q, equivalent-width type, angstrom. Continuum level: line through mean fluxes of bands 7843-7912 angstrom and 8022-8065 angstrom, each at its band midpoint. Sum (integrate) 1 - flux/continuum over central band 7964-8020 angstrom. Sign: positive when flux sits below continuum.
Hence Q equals 6.3 angstrom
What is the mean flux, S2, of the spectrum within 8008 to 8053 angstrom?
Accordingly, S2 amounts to 0.918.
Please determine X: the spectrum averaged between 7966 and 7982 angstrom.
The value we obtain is 0.947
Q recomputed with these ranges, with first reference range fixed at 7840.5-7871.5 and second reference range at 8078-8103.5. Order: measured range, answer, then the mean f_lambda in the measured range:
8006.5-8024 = 2.2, 0.9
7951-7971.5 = 1.0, 0.952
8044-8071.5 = 3.5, 0.92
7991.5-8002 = 0.6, 0.963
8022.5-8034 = 1.4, 0.912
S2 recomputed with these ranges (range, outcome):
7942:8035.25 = 0.927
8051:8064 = 0.947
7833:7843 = 0.905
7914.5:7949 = 1.35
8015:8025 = 0.902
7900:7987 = 1.29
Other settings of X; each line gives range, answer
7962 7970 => 0.975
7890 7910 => 2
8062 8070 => 0.871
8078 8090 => 1.06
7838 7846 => 0.932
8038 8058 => 0.944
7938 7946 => 0.941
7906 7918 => 1.47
